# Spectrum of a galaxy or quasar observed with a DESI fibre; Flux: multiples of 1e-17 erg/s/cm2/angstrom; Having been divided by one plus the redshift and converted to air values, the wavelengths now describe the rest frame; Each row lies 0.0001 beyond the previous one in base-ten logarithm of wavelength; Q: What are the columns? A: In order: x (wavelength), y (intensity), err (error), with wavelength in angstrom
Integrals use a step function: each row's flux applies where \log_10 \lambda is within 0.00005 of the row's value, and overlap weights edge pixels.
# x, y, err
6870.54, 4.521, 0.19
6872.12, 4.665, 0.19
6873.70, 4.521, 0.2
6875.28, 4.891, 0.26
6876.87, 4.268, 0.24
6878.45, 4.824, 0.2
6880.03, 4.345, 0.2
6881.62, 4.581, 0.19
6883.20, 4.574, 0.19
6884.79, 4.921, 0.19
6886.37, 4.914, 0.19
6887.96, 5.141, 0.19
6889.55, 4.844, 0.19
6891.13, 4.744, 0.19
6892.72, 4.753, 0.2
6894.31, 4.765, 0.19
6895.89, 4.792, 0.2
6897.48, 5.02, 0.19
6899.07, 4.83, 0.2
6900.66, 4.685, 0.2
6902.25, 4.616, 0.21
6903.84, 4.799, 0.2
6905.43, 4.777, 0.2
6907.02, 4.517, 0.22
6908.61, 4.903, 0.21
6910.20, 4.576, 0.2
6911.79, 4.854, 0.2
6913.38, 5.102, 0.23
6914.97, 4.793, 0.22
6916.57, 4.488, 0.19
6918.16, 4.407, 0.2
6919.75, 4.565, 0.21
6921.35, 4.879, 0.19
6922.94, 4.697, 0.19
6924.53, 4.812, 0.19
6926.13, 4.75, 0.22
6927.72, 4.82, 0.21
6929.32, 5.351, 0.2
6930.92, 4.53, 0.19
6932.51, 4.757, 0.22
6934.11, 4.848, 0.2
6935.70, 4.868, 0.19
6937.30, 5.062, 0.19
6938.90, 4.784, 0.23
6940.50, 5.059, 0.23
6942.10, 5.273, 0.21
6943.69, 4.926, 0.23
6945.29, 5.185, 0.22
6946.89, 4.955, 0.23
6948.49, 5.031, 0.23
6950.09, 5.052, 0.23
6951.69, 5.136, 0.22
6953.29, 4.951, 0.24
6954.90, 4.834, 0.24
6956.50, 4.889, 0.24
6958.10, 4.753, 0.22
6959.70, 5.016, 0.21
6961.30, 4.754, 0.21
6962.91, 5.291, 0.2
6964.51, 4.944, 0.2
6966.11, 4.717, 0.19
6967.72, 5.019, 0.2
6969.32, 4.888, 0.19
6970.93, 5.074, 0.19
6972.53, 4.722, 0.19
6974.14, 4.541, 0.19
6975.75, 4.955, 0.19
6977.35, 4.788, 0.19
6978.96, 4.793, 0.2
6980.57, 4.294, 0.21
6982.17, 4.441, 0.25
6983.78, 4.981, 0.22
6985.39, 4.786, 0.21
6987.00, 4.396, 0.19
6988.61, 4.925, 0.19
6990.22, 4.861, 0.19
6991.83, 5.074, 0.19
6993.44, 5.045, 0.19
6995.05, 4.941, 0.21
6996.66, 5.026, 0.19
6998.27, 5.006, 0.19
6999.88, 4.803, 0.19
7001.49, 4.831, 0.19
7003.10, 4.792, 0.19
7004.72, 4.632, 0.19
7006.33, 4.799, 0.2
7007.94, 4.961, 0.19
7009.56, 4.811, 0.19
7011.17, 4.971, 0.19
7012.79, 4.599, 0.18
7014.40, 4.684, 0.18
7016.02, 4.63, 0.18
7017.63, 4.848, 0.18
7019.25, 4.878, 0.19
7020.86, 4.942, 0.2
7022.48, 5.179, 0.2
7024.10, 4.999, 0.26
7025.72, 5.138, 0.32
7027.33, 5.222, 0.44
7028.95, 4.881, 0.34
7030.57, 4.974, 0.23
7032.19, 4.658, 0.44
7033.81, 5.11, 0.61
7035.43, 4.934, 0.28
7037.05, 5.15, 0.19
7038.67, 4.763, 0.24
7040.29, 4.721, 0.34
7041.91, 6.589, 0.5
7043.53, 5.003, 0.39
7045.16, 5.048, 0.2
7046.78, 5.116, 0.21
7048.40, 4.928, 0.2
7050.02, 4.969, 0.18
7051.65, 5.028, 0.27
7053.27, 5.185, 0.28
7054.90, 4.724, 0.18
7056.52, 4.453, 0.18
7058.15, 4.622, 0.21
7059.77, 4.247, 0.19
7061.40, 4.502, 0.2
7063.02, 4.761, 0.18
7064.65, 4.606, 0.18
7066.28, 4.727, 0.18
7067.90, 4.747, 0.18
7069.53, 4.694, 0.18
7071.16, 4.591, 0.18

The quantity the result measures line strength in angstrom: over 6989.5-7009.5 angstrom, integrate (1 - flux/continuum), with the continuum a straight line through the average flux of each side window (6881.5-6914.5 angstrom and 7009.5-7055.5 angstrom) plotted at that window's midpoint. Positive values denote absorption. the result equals 0.21 angstrom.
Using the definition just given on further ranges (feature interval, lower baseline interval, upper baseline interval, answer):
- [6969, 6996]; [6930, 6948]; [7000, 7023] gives 0.40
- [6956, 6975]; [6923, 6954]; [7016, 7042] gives 0.32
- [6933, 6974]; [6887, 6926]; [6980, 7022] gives -1.41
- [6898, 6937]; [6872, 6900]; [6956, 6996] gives 0.10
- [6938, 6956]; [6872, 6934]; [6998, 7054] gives -0.71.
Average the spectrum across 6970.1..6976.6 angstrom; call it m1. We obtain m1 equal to 4.82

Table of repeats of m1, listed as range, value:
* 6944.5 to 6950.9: 5.06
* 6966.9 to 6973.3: 4.93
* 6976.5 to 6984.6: 4.66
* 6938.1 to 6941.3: 4.92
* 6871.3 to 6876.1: 4.69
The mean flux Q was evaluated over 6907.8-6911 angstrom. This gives 4.74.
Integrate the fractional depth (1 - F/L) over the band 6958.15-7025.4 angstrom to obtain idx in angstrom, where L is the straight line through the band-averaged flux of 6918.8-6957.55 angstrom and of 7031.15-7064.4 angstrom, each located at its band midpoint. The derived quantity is 0.97 angstrom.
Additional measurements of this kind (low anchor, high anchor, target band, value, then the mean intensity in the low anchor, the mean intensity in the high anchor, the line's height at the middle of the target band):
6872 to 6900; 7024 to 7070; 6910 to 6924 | 0.2 angstrom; 4.75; 4.91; 4.78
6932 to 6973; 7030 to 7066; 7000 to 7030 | 0.3 angstrom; 4.96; 4.91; 4.93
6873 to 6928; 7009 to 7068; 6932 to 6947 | -0.6 angstrom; 4.74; 4.9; 4.78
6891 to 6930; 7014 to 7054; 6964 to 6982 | 0.4 angstrom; 4.77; 5.03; 4.9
